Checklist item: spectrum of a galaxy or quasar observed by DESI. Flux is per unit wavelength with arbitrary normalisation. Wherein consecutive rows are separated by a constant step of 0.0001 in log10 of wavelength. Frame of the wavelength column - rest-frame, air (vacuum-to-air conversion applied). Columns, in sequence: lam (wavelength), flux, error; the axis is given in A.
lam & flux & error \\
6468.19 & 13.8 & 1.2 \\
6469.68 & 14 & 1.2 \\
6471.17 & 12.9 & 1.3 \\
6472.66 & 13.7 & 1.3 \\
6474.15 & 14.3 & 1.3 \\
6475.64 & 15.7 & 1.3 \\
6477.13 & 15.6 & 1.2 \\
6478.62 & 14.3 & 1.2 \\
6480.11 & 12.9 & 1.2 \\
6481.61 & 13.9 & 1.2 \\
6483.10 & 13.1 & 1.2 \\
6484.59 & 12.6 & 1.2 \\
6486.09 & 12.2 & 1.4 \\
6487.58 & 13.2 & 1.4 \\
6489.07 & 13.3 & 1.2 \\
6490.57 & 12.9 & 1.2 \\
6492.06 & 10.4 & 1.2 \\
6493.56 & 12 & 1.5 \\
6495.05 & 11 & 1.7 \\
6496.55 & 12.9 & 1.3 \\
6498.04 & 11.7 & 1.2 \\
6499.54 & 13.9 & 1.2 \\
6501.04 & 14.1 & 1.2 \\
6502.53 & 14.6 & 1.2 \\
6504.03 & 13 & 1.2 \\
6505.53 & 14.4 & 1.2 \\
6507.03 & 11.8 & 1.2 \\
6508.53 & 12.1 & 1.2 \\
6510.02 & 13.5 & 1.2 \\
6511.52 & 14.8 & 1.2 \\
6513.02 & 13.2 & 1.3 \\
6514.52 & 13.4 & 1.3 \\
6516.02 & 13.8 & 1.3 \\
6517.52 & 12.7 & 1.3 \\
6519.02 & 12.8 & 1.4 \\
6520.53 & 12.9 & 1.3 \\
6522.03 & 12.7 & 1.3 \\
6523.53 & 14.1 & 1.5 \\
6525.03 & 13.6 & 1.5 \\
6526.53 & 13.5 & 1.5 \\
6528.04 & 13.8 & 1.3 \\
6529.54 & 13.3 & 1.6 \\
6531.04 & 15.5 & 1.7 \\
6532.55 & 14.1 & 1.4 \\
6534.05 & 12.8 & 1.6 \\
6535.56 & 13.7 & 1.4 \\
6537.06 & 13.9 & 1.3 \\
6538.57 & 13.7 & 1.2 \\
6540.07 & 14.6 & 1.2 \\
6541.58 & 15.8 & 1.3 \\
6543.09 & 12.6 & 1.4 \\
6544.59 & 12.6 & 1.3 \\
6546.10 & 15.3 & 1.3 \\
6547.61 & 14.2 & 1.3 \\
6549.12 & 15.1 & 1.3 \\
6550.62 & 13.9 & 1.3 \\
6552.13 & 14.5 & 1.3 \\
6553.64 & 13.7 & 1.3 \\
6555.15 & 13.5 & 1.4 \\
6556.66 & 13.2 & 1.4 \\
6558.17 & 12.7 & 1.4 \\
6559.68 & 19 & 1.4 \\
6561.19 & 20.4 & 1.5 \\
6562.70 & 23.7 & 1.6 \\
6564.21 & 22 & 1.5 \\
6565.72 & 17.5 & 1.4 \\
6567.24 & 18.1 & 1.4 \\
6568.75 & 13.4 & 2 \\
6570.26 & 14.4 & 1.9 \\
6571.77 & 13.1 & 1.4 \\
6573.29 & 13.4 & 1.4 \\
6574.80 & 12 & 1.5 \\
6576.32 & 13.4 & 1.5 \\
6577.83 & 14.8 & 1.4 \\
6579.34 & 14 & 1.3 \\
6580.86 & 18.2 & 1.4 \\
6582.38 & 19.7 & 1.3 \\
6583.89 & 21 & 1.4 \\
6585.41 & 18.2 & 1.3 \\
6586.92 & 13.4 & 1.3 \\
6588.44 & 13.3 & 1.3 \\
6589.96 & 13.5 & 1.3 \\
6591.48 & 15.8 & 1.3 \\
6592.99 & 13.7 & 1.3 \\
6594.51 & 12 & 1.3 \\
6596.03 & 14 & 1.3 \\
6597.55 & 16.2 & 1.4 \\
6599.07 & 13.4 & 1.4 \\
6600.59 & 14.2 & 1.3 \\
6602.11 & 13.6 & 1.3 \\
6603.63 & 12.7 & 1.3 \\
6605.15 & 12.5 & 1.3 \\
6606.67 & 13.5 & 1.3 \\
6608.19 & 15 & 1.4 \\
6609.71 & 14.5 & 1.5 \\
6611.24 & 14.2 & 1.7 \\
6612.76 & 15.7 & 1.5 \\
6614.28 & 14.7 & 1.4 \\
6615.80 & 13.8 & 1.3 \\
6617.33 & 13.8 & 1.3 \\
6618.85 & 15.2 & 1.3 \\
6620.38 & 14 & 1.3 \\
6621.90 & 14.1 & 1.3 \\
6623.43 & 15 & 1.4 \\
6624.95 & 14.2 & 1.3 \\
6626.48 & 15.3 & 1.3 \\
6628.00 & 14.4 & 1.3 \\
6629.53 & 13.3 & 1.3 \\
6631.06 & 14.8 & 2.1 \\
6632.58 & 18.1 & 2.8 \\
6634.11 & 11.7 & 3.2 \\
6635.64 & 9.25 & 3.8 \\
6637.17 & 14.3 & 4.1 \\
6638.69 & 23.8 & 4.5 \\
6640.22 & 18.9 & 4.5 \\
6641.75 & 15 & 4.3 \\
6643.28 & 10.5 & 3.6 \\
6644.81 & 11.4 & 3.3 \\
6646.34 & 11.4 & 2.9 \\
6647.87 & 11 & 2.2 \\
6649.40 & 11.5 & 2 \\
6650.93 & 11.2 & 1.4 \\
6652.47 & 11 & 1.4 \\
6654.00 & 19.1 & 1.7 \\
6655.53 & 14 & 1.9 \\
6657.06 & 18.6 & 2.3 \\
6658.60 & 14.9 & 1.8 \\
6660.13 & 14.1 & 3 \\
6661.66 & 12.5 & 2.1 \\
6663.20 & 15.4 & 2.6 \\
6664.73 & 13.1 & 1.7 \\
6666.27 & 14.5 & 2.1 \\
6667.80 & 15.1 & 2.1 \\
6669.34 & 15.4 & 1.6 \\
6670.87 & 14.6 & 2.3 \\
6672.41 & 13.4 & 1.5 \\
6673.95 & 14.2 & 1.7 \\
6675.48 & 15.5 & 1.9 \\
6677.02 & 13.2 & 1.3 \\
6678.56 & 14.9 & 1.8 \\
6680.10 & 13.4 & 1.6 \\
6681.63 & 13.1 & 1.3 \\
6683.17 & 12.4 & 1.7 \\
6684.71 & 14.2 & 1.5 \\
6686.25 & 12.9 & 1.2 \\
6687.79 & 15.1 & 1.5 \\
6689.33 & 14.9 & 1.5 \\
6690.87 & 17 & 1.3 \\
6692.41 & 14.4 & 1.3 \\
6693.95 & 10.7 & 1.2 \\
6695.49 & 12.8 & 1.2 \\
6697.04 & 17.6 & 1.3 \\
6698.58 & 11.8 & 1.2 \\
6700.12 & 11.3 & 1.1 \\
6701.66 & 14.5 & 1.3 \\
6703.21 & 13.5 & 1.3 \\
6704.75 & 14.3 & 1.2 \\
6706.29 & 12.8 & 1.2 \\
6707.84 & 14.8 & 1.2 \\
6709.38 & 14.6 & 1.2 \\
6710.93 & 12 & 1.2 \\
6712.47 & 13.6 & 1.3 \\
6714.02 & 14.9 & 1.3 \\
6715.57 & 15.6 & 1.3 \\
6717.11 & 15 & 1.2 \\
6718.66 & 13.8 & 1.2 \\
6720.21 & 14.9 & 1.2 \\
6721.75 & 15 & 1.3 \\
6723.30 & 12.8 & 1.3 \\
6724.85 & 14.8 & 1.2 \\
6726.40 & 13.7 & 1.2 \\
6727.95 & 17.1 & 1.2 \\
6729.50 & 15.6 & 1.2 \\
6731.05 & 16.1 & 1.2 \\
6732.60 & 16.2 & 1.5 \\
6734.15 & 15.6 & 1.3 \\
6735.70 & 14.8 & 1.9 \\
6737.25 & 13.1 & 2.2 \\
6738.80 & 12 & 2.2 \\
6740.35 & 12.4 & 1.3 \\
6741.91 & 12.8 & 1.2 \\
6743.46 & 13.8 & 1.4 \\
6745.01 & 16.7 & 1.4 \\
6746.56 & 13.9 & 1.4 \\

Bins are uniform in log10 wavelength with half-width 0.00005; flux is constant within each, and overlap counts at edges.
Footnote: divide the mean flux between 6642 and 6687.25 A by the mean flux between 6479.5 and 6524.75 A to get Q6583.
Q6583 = 1.05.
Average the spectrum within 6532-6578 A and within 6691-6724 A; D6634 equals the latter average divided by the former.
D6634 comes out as 0.9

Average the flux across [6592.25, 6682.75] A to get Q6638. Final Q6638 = 14.2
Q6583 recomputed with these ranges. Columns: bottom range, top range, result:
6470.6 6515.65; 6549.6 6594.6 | 1.18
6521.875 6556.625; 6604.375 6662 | 1.02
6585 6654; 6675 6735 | 1.01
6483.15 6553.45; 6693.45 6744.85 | 1.05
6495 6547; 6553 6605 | 1.14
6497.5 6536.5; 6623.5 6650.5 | 1.04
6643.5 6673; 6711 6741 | 1.06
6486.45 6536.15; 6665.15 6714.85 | 1.06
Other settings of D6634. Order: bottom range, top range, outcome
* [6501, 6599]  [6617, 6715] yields 0.96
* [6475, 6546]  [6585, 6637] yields 1.05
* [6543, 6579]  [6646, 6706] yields 0.91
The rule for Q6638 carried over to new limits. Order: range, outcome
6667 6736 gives 14.3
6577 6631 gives 14.7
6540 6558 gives 14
